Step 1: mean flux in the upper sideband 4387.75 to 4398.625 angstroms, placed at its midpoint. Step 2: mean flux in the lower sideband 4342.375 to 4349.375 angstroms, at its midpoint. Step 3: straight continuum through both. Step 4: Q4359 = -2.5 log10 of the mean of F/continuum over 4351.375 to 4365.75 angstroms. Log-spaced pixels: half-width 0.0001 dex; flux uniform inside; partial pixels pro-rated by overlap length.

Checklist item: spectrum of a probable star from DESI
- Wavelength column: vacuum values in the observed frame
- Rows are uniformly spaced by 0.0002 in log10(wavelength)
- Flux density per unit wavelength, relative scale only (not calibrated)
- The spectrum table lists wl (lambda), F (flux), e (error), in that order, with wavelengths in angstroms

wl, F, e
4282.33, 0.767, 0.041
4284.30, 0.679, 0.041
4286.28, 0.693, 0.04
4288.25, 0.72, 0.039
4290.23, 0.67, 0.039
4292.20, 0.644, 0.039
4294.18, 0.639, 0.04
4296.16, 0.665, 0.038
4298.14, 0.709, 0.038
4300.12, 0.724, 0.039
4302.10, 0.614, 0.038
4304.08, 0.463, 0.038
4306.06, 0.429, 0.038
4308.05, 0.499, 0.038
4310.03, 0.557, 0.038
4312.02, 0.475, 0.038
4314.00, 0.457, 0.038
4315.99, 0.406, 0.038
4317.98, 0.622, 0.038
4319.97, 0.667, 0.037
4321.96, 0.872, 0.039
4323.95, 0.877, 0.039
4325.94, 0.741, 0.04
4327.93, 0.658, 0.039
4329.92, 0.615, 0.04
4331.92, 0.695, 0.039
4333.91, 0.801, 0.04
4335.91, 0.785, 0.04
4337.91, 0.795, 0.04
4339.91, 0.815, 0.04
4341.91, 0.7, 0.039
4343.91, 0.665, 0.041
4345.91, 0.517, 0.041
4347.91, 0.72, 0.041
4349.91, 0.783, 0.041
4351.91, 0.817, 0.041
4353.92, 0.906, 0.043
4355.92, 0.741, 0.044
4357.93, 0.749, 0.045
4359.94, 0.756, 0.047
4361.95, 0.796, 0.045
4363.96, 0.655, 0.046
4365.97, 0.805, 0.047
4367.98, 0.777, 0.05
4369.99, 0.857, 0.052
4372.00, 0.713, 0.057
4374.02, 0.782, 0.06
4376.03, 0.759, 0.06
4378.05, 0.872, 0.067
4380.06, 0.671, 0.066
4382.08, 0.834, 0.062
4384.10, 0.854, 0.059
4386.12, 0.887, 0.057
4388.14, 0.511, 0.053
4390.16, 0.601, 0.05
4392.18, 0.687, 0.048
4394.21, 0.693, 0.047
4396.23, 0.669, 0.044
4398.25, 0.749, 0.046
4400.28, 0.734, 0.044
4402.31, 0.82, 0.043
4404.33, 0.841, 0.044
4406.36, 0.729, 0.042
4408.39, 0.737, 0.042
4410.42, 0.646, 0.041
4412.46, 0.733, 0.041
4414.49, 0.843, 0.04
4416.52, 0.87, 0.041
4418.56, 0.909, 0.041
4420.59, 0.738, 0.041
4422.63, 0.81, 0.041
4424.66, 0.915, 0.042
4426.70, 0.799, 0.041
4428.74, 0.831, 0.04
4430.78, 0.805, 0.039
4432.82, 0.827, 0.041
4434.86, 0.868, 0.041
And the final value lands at -0.19 mag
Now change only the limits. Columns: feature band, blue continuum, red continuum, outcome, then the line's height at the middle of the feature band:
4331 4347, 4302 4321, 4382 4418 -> -0.23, 0.587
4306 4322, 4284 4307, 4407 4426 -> 0.22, 0.661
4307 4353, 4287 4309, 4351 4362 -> 0.06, 0.713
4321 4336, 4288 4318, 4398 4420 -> -0.20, 0.626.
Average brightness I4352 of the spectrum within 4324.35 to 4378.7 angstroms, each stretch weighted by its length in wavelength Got 0.752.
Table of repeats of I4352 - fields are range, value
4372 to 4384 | 0.783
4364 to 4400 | 0.746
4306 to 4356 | 0.681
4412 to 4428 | 0.831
